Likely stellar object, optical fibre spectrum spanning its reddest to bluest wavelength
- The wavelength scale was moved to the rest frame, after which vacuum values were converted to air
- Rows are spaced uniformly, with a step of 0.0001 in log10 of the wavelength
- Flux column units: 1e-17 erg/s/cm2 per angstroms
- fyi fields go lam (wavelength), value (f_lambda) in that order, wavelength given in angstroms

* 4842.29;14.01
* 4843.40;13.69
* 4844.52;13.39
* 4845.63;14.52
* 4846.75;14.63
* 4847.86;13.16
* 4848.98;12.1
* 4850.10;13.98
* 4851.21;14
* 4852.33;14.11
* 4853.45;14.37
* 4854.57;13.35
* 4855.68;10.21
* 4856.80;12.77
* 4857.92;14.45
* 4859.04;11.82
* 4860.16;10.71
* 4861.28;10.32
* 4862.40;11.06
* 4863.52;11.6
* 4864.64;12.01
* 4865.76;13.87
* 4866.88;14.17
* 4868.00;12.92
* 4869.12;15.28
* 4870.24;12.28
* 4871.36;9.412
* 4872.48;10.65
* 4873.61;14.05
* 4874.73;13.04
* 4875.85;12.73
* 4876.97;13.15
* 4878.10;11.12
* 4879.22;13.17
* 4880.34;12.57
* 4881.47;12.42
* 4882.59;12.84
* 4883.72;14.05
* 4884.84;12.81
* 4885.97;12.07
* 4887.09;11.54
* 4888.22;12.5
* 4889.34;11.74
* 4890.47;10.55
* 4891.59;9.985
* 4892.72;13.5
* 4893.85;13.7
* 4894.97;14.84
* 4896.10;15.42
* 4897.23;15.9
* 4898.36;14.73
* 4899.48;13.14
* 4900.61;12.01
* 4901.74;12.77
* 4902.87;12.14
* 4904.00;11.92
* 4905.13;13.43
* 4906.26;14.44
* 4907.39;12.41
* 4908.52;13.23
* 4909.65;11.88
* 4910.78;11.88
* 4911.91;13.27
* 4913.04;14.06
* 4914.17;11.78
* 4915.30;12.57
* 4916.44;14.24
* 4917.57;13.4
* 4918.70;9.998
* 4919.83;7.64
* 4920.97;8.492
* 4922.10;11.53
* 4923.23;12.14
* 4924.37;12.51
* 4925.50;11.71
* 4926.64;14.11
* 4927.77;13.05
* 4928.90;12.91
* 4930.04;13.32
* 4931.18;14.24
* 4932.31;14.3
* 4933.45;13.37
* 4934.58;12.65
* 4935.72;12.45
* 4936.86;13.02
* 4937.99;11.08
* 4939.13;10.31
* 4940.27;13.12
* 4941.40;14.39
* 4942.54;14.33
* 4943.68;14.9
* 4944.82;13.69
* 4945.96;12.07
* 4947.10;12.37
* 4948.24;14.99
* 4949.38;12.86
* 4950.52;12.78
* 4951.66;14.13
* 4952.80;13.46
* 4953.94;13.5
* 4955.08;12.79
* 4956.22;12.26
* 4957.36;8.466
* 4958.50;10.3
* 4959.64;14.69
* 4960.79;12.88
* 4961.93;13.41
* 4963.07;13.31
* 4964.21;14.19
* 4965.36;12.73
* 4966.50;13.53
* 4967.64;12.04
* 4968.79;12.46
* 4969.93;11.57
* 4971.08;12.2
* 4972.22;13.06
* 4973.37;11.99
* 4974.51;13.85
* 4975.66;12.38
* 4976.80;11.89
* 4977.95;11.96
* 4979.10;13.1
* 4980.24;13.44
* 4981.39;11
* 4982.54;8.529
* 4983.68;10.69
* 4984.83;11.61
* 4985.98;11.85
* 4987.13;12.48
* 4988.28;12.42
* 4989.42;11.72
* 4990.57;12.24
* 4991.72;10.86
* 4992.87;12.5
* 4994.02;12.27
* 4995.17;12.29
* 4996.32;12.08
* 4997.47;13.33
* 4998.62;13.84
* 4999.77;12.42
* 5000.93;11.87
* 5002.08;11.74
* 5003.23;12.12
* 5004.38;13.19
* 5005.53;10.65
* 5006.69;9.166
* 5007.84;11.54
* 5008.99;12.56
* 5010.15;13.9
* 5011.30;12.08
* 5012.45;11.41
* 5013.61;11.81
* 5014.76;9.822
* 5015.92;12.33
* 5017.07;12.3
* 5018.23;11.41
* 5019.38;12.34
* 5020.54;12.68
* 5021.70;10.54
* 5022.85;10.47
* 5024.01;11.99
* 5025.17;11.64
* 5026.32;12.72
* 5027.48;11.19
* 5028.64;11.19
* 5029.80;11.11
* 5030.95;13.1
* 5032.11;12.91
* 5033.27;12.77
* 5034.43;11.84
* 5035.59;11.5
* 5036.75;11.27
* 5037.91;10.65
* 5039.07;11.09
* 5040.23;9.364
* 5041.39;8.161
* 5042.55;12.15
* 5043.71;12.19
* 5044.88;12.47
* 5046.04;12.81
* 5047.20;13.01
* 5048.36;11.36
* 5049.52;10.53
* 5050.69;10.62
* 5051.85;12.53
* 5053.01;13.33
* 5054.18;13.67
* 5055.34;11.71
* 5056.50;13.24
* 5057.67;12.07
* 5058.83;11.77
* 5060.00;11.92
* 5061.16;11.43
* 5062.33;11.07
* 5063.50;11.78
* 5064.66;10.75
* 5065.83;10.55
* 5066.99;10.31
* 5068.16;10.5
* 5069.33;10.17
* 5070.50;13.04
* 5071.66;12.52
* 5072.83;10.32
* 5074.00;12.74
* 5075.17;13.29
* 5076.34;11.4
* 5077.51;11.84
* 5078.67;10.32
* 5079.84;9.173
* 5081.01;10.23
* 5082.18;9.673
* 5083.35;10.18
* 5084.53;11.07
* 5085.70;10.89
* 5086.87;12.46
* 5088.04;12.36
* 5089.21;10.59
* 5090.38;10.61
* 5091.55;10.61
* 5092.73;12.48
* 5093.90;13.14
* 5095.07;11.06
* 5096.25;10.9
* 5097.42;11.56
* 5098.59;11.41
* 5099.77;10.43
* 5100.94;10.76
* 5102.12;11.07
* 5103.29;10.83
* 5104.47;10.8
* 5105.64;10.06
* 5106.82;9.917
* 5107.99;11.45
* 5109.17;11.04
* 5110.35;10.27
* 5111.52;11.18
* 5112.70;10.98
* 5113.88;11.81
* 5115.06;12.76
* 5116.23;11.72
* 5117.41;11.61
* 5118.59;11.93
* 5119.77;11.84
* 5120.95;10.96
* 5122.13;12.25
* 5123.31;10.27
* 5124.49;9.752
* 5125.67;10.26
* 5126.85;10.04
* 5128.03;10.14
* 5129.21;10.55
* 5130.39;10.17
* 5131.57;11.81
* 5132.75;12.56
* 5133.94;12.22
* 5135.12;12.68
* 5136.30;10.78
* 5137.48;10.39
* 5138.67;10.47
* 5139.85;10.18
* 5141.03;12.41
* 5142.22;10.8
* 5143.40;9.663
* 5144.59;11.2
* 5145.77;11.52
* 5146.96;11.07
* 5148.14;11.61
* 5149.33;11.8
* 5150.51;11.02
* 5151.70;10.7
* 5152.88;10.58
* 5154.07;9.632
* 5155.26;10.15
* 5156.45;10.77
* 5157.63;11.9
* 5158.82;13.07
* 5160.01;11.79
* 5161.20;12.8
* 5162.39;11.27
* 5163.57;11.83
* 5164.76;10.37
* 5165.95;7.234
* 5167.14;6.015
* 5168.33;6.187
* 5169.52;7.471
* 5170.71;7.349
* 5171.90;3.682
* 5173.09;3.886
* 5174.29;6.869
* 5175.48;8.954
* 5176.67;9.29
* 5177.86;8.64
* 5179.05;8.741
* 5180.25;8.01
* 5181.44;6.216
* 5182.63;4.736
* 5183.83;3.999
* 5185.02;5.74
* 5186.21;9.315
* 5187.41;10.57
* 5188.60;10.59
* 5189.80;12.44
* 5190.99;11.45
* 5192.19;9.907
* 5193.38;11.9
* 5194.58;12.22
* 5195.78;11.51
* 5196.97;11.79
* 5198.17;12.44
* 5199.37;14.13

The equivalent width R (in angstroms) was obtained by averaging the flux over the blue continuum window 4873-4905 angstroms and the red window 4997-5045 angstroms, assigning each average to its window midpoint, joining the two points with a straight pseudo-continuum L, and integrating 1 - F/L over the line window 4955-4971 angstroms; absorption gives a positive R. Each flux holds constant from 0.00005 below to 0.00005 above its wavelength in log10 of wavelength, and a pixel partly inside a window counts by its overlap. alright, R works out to -0.3 angstroms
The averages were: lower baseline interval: 12.9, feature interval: 12.5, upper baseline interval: 11.7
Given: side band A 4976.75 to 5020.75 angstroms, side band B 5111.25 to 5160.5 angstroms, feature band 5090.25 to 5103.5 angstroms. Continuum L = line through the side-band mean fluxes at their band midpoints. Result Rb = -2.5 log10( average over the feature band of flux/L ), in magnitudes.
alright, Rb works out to 0.01 mag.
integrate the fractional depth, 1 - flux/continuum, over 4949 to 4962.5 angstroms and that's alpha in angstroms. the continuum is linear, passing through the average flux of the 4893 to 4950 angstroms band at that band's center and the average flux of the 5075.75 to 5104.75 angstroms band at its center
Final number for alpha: -0.1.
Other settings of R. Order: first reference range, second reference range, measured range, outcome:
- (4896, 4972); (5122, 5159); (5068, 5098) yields 0.5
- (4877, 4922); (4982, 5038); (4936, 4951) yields -1.0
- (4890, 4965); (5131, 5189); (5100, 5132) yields -2.4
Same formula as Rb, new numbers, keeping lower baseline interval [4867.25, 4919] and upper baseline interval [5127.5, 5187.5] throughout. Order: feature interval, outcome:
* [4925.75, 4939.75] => -0.048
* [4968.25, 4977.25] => -0.054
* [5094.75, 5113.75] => -0.064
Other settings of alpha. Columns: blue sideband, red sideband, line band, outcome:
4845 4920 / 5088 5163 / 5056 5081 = 0.3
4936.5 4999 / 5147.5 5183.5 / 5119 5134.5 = -2.0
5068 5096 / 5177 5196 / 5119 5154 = -3.0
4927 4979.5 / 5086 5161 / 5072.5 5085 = 0.7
